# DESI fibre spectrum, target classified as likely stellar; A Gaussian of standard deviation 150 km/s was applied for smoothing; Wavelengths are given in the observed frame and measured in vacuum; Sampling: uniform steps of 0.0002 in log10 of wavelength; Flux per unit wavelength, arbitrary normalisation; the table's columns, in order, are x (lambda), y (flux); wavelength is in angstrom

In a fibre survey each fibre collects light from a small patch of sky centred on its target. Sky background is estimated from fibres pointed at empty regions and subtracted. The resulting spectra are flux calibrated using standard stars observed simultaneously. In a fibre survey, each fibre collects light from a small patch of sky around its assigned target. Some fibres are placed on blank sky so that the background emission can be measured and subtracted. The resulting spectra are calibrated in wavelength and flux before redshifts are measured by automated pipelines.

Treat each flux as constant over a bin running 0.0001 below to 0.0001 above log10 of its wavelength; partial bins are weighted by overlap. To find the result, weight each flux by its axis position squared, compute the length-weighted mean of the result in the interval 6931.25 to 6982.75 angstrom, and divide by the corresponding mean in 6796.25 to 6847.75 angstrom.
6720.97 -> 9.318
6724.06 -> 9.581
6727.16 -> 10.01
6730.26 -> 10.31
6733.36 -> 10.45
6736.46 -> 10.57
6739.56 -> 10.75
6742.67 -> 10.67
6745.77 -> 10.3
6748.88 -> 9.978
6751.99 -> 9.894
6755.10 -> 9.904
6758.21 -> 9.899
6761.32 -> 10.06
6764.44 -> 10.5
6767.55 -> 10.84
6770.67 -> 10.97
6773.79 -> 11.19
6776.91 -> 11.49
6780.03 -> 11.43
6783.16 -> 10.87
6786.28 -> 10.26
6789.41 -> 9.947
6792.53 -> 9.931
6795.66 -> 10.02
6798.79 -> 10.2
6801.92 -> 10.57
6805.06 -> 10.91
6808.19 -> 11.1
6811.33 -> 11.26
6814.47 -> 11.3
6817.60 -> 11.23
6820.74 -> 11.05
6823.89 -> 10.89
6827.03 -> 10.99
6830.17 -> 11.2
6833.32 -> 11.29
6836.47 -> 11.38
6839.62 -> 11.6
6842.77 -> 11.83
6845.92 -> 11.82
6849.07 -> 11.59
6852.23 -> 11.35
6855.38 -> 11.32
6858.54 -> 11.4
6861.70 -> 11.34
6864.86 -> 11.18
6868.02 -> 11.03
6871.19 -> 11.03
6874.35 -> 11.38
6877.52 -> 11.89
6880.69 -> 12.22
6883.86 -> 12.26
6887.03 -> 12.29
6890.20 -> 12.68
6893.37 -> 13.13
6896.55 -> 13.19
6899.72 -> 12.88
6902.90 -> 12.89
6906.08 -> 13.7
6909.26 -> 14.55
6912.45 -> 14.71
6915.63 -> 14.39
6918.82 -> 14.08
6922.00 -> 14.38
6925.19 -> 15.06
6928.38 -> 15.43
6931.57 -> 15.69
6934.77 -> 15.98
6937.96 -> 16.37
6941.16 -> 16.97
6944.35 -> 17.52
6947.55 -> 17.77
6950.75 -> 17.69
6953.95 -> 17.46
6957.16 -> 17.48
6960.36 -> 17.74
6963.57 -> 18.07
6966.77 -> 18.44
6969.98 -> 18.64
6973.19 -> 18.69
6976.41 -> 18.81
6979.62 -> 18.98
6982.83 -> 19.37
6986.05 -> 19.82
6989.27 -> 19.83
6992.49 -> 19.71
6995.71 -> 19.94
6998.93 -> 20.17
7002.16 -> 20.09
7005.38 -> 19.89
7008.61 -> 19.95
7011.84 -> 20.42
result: 1.66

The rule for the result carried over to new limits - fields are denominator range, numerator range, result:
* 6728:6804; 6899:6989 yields 1.68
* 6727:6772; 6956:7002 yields 1.97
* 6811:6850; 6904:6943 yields 1.37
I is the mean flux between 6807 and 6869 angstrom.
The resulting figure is 11.3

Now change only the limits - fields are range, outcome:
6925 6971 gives 17.1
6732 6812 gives 10.5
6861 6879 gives 11.3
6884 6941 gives 14.2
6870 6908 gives 12.5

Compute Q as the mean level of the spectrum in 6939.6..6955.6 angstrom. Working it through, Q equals 17.5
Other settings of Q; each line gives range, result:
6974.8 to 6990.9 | 19.4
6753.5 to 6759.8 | 9.91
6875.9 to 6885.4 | 12.1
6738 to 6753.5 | 10.3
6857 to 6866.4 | 11.3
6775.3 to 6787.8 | 11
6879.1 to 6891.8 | 12.4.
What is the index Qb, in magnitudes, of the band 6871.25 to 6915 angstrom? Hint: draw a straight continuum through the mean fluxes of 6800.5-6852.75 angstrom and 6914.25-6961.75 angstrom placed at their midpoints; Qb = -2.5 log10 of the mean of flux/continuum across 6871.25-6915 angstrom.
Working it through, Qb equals 0.11 mag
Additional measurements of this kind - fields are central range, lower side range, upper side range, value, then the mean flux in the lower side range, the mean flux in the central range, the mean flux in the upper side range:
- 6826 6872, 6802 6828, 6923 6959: 0.11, 11.1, 11.4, 16.6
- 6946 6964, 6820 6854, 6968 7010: 0.00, 11.4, 17.7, 19.5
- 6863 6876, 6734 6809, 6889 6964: 0.21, 10.5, 11.2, 15.4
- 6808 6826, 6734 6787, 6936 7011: 0.14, 10.6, 11.1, 18.7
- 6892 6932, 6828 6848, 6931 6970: 0.09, 11.5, 14.1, 17.4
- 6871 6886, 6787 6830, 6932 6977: 0.18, 10.7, 11.8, 17.6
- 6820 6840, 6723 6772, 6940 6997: 0.19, 10.3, 11.2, 18.5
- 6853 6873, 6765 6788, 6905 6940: 0.19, 11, 11.2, 15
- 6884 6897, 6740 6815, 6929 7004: 0.19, 10.6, 12.7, 18.3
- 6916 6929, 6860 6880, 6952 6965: 0.03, 11.3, 14.7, 17.7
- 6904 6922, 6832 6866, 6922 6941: 0.04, 11.5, 14.3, 15.7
